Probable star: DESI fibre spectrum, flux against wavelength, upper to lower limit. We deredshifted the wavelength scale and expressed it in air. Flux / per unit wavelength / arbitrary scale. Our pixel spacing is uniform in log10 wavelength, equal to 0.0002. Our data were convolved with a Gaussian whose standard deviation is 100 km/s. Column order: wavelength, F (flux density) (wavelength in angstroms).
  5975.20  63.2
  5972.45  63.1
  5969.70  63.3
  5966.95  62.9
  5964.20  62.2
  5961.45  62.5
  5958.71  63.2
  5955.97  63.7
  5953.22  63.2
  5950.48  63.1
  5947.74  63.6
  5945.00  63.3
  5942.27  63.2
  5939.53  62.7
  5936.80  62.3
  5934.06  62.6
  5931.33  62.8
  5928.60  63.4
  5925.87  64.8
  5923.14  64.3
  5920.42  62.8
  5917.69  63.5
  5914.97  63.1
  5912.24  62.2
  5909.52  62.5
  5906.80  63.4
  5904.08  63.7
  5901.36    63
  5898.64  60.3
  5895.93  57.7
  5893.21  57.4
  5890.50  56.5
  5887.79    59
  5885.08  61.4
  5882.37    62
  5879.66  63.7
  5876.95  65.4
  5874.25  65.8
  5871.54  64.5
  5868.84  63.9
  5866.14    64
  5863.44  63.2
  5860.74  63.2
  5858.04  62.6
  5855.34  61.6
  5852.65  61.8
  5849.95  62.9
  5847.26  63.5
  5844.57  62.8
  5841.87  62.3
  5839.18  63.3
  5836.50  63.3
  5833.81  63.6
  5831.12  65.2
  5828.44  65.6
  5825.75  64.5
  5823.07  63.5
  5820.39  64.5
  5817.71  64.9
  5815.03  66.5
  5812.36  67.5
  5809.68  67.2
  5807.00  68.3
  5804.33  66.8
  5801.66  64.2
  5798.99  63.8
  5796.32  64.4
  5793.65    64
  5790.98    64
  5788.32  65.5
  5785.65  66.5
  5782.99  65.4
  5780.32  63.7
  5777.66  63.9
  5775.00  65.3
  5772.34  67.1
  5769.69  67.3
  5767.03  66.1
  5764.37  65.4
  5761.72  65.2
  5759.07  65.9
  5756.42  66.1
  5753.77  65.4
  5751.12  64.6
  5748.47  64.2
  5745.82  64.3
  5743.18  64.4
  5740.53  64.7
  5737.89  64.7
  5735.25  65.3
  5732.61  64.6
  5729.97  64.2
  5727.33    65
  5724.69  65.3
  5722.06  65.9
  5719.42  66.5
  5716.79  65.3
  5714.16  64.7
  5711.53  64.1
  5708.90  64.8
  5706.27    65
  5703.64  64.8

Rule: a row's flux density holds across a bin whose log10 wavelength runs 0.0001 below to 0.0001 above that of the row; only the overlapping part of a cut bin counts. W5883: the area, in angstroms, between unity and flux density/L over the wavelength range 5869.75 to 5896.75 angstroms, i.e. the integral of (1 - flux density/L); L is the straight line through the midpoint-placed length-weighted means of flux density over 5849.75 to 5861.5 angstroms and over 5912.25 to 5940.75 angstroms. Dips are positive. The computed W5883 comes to 0.52 angstroms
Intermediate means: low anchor 62.3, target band 61.4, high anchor 63.2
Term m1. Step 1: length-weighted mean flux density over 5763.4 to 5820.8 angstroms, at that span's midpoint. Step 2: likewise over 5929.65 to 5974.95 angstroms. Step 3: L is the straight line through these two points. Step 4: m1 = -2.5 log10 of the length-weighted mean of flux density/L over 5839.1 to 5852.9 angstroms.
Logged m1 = 0.03 mag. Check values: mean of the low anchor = 65.6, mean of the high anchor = 63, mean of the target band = 62.8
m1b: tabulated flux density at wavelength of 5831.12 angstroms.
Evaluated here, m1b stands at 65.2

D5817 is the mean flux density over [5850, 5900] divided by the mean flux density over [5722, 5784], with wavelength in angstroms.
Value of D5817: 1.0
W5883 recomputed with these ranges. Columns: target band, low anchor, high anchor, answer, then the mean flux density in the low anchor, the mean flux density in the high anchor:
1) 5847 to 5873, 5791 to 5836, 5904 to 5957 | 0.52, 65.2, 63.2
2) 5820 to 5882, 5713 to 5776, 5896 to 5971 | 0.32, 65.3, 62.9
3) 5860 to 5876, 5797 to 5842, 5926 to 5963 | 0.03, 65.1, 63.1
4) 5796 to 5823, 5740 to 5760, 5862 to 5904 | -0.92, 64.9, 61.9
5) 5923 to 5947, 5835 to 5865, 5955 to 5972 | -0.12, 62.8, 63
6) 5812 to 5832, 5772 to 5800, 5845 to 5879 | -0.30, 64.8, 63.5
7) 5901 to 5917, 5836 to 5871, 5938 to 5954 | 0.03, 63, 63.2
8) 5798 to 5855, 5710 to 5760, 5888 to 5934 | -1.00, 65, 61.9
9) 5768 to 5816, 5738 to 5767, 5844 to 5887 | -0.91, 65.1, 63.2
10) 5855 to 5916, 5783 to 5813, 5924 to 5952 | 1.83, 65.6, 63.2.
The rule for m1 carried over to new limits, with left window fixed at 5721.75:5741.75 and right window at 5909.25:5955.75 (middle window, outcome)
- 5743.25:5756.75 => 0.000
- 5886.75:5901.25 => 0.087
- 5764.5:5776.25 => -0.029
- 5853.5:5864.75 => 0.021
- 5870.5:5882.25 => -0.015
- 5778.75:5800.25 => -0.004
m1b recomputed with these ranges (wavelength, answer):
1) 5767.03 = 66.1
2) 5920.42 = 62.8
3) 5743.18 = 64.4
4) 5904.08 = 63.7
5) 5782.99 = 65.4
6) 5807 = 68.3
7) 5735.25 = 65.3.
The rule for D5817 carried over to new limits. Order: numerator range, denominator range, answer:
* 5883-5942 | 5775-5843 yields 0.95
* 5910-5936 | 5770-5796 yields 0.97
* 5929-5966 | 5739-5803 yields 0.97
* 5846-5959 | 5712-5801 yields 0.96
